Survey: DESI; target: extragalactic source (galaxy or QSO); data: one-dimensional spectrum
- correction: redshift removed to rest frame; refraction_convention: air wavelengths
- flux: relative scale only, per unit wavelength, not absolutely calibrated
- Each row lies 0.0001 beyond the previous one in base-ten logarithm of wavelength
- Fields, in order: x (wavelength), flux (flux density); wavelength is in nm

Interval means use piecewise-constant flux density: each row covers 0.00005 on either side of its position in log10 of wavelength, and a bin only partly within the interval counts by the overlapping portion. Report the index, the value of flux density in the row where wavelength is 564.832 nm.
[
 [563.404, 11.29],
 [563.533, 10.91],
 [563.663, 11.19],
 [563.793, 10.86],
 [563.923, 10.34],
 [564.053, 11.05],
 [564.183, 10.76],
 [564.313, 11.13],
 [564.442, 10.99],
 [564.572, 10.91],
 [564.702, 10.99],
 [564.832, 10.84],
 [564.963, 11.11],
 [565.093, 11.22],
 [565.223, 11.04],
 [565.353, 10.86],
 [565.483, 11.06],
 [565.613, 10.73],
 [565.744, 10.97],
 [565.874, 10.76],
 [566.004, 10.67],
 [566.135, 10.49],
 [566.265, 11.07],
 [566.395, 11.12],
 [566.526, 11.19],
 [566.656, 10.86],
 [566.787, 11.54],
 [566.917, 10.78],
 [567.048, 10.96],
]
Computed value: 10.84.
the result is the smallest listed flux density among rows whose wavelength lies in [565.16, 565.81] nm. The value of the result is 10.73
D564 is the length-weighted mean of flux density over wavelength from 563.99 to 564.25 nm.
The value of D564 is 10.9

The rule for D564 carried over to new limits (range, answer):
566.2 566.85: 11.2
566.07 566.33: 10.8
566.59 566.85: 11.2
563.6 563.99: 10.8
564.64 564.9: 10.9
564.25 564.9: 11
